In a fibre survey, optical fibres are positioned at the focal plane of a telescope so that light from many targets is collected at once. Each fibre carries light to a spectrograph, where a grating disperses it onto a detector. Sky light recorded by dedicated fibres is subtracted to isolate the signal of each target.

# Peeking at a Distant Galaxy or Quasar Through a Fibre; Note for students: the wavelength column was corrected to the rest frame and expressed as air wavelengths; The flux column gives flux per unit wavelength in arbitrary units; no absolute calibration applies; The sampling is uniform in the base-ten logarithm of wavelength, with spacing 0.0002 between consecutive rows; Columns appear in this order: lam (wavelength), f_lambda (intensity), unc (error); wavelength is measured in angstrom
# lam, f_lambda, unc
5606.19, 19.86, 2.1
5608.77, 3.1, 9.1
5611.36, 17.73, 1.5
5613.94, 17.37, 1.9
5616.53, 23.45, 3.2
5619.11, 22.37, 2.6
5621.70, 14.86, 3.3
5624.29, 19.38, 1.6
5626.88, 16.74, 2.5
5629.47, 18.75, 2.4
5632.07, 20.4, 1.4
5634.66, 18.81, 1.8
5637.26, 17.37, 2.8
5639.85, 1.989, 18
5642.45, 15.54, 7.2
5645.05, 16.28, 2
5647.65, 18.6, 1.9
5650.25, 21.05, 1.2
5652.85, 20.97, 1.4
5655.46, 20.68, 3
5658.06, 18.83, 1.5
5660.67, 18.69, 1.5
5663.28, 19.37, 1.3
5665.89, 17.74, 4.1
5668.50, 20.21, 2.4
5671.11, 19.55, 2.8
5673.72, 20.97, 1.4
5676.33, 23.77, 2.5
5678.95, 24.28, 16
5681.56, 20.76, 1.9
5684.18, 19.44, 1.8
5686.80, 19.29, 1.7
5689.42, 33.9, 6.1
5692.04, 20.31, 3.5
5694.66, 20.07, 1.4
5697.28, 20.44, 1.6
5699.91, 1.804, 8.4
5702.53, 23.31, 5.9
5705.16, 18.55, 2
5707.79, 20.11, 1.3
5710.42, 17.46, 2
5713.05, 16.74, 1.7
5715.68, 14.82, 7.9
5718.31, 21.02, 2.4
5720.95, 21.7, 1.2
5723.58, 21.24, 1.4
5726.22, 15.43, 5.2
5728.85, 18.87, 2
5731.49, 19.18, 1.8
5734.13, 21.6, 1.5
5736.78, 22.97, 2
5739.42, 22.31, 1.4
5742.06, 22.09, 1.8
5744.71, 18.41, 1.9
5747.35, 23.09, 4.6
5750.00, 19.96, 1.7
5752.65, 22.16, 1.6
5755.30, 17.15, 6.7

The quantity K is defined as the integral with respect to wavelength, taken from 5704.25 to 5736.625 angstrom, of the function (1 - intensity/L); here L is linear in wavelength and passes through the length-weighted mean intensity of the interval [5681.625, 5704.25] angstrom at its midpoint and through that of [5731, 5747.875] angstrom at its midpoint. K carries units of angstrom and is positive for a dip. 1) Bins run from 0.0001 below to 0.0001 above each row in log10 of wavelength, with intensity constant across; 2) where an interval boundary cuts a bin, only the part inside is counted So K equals 2.7 angstrom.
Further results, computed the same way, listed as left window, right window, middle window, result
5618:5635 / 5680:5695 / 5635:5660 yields 3.9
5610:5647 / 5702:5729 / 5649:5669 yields -2.1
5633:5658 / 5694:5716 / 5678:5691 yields -4.9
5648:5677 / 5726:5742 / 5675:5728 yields 1.6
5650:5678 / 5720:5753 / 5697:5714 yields 3.1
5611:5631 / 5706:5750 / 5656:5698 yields -3.7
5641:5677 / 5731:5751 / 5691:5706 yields 2.2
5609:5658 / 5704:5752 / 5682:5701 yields -0.7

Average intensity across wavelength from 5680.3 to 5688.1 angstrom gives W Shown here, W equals 19.8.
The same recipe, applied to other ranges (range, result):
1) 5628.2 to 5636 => 19.3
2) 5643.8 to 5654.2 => 19.2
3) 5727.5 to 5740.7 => 21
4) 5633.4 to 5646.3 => 14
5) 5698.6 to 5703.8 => 12.5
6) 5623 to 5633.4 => 18.8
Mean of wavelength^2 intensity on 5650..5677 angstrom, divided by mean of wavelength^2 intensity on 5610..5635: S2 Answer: 1.07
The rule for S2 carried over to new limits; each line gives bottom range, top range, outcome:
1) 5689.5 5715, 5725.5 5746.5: 1.12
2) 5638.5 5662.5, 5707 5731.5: 1.12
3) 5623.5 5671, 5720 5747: 1.18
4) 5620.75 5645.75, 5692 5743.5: 1.22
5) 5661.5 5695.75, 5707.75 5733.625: 0.88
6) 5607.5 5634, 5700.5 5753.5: 1.18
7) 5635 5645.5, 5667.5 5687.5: 1.64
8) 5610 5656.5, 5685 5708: 1.13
